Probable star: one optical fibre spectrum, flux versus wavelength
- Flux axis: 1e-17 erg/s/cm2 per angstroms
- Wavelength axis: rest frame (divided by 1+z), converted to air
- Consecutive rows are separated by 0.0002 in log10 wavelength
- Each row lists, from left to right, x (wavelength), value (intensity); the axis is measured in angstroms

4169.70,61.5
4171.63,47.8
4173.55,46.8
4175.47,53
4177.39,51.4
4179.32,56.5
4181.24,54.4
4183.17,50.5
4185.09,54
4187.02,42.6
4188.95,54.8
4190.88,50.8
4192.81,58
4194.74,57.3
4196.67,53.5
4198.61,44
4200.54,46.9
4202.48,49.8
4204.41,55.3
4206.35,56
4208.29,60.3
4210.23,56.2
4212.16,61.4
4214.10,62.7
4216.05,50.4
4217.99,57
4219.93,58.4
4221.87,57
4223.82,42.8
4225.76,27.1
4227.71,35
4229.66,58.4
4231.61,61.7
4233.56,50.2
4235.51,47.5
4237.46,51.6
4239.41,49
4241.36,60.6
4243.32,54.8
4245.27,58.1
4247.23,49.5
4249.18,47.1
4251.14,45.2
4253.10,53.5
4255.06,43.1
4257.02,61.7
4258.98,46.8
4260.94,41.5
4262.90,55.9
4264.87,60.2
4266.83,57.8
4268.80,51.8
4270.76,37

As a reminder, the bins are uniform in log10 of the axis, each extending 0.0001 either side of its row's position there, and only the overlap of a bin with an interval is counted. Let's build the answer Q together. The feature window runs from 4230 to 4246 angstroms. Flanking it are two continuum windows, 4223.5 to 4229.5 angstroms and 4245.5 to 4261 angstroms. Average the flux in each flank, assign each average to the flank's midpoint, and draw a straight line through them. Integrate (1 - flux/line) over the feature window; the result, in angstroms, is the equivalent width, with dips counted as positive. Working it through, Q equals -4.5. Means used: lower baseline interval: 37.3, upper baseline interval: 49.4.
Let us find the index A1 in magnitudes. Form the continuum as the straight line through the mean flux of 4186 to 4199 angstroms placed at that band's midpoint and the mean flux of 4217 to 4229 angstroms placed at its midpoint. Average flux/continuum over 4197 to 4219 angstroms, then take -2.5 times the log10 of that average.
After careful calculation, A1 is -0.11 mag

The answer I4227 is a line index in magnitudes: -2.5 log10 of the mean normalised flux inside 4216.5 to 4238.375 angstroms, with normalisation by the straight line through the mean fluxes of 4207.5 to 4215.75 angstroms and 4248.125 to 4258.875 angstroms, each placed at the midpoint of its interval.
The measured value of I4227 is 0.12 mag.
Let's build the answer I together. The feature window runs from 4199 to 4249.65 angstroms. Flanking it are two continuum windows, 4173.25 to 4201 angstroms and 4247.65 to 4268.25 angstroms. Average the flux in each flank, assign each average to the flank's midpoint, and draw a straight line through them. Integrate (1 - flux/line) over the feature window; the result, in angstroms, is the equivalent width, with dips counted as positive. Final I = -0.9 angstroms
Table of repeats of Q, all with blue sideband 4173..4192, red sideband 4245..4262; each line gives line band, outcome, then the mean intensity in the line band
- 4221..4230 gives 1.3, 42.9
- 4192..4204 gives -0.1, 51.7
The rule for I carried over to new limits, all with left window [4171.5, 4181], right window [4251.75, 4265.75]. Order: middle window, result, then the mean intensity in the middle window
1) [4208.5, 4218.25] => -1.2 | 57.8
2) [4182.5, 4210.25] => -0.5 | 52.6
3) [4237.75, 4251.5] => -0.2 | 52.3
